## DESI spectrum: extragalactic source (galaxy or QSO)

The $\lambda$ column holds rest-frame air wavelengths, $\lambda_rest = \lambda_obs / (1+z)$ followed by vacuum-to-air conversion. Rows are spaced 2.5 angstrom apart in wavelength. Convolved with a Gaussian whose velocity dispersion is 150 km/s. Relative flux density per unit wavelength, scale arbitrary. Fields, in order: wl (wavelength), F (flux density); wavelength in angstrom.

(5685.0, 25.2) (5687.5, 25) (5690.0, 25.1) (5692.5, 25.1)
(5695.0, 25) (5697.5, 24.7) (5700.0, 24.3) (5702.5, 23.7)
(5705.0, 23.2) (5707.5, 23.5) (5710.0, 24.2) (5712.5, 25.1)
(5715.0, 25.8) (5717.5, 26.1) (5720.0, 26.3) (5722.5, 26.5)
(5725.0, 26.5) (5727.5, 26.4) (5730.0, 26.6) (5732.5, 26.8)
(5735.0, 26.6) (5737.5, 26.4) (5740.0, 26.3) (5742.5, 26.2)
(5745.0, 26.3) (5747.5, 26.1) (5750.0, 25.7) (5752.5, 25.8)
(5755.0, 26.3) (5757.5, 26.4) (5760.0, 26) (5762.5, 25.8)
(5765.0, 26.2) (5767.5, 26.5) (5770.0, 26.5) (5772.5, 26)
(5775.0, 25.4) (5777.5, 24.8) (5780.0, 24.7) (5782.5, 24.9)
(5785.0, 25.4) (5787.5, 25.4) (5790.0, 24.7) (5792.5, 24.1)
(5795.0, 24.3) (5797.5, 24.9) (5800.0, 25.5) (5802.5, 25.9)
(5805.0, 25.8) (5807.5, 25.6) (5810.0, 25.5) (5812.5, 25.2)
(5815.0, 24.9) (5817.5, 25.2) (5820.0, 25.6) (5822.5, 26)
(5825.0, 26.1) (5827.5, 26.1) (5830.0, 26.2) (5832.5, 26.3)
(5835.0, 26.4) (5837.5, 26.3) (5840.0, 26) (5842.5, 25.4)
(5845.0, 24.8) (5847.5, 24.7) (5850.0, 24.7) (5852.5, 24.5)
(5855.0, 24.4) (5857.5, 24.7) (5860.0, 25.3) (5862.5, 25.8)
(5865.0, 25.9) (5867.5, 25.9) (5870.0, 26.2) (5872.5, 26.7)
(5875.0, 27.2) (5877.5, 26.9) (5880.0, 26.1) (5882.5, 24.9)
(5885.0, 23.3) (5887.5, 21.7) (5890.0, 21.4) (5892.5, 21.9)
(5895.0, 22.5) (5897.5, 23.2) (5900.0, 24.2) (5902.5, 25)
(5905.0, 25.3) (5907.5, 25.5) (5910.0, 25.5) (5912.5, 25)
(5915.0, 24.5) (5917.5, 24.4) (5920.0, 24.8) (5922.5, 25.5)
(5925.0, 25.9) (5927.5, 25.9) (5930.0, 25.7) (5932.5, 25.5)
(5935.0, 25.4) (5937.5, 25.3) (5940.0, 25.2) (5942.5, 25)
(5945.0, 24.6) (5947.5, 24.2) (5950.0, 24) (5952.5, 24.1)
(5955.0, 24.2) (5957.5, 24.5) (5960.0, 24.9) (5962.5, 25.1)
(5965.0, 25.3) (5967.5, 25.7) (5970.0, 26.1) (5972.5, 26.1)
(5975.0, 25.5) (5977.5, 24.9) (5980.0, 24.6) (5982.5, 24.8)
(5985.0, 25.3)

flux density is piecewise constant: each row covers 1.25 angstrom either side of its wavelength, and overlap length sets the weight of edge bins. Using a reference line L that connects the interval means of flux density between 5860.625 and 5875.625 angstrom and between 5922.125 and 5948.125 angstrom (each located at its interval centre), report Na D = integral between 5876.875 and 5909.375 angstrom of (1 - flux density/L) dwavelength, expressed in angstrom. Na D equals 2.4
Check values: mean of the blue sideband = 26.2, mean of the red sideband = 25.3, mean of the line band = 24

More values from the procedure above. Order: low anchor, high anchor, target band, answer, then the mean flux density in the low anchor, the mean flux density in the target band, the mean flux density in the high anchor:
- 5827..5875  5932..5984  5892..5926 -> 1.0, 25.6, 24.6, 25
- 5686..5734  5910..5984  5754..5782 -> -0.7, 25.3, 25.8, 25.1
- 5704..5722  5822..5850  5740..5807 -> -0.6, 25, 25.6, 25.8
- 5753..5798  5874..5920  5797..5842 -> -1.2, 25.5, 25.8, 24.4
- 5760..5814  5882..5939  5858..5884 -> -1.3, 25.4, 26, 24.4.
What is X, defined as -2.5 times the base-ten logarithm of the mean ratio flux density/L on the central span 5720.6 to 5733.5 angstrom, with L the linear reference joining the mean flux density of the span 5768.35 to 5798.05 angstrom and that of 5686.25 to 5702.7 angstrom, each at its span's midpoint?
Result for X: -0.070 mag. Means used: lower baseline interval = 24.8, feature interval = 26.5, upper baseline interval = 25.1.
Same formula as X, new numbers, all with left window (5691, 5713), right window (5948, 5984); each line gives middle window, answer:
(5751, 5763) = -0.07 mag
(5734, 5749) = -0.08 mag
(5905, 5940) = -0.02 mag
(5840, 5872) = -0.02 mag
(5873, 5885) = -0.05 mag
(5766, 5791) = -0.04 mag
